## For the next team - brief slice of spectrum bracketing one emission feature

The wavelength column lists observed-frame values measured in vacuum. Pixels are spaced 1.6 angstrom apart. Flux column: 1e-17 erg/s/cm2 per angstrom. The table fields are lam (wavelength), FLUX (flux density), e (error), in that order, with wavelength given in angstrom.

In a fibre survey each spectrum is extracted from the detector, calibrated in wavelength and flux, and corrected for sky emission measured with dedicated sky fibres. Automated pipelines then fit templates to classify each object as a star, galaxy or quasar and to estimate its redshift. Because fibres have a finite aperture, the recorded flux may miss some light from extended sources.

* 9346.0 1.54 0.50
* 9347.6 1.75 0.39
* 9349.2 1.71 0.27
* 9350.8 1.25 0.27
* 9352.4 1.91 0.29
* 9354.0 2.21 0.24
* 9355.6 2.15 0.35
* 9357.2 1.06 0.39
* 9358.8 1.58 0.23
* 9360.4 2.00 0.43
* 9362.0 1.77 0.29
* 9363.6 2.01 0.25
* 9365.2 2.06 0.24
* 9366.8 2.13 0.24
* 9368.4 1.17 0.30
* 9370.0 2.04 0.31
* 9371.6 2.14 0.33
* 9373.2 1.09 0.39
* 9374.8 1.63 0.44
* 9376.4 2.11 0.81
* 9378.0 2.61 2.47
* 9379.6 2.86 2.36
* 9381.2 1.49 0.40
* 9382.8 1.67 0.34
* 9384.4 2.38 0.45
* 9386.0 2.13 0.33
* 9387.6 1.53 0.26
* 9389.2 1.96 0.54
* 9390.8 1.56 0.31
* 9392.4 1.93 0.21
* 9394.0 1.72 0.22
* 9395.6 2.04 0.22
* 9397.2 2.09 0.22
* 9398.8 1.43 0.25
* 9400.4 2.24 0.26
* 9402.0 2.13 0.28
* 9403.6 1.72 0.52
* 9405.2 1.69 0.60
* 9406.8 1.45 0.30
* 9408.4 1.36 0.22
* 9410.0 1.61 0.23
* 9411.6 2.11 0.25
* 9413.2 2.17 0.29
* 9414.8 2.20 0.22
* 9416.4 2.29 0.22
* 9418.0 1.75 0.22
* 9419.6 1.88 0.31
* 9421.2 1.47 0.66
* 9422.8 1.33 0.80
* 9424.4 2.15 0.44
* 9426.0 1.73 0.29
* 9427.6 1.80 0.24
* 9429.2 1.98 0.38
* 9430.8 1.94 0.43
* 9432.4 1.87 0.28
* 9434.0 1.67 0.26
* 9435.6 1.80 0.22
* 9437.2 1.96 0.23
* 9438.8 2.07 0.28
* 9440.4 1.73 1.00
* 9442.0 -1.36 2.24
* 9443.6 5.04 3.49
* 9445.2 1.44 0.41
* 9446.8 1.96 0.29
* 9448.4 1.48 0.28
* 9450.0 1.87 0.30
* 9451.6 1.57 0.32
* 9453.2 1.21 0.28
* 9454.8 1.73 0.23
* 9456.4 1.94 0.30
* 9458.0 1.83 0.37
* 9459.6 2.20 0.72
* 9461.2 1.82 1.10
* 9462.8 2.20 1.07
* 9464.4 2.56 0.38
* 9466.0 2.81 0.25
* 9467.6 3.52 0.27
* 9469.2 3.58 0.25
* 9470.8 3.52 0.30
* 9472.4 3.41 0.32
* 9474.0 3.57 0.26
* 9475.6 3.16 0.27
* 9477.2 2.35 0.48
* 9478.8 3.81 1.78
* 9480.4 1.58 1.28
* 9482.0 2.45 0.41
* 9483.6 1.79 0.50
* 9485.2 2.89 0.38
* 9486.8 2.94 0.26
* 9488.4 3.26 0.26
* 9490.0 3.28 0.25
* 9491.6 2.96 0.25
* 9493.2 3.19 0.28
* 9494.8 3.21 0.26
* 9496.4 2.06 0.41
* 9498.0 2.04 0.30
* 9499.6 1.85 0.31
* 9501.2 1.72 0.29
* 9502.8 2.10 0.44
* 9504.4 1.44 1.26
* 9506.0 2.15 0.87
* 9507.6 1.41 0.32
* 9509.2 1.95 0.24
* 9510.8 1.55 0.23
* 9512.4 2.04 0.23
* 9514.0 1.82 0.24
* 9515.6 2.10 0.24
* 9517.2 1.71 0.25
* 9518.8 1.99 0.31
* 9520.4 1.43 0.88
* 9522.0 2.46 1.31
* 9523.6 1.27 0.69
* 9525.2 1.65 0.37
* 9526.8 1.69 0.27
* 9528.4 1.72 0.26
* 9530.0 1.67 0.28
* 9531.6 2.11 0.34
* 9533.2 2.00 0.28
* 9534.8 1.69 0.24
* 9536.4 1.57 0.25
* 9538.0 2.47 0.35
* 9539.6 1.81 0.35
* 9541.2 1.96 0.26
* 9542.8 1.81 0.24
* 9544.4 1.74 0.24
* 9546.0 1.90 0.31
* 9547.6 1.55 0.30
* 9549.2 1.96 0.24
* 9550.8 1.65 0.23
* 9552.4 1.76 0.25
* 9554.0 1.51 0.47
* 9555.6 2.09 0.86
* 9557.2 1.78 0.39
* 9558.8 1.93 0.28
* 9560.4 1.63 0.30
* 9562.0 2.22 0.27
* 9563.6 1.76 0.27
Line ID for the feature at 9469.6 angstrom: [S II]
